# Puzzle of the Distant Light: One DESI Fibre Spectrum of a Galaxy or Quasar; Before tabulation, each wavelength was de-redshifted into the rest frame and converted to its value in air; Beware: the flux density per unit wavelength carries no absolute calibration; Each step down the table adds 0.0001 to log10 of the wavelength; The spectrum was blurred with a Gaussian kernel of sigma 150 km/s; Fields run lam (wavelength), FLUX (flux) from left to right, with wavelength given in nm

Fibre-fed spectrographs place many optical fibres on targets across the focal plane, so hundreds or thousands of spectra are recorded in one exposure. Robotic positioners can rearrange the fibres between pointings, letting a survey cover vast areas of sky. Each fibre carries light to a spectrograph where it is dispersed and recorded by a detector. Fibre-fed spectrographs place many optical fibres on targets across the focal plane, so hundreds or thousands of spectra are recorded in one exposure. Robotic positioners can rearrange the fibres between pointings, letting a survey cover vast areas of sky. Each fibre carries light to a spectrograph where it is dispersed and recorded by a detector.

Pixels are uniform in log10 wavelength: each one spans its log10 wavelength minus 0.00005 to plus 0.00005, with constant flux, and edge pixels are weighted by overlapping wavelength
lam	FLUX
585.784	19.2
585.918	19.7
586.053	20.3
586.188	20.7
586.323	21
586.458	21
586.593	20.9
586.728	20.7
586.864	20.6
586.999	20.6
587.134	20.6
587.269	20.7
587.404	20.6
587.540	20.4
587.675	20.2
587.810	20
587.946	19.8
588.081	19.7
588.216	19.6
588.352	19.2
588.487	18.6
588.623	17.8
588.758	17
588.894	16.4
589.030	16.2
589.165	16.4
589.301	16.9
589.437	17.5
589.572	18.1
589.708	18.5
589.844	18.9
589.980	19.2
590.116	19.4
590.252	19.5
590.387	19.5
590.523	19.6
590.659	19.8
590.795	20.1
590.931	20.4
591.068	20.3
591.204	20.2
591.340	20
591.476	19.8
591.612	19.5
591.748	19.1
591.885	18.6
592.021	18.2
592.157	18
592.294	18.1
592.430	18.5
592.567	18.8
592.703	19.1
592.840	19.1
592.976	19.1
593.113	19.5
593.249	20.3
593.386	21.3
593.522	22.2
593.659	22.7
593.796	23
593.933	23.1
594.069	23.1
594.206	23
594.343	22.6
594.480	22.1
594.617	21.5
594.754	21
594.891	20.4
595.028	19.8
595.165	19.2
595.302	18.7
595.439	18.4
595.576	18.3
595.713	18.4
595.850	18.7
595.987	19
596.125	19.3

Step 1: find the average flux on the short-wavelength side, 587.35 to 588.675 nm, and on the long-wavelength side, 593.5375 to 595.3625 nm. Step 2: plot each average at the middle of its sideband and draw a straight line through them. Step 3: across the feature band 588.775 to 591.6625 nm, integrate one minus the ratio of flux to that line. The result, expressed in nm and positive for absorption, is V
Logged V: 0.207 nm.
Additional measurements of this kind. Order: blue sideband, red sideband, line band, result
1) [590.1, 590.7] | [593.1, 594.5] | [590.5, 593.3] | 0.19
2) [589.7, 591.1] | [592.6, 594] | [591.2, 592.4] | 0.07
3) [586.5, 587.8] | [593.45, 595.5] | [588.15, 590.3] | 0.28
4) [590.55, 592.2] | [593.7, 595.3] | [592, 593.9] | 0.06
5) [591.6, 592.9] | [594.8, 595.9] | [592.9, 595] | -0.31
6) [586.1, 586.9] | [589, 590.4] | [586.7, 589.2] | 0.05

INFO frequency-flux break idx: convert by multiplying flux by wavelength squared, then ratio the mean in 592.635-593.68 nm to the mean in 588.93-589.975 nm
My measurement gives 1.17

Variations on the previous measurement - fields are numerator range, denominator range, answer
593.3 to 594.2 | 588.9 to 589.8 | 1.33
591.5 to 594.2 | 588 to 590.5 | 1.11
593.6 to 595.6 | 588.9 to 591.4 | 1.14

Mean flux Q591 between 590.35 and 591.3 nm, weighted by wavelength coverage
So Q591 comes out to 20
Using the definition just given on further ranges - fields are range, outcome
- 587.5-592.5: 18.9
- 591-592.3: 19.2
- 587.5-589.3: 18.5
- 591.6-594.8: 20.5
